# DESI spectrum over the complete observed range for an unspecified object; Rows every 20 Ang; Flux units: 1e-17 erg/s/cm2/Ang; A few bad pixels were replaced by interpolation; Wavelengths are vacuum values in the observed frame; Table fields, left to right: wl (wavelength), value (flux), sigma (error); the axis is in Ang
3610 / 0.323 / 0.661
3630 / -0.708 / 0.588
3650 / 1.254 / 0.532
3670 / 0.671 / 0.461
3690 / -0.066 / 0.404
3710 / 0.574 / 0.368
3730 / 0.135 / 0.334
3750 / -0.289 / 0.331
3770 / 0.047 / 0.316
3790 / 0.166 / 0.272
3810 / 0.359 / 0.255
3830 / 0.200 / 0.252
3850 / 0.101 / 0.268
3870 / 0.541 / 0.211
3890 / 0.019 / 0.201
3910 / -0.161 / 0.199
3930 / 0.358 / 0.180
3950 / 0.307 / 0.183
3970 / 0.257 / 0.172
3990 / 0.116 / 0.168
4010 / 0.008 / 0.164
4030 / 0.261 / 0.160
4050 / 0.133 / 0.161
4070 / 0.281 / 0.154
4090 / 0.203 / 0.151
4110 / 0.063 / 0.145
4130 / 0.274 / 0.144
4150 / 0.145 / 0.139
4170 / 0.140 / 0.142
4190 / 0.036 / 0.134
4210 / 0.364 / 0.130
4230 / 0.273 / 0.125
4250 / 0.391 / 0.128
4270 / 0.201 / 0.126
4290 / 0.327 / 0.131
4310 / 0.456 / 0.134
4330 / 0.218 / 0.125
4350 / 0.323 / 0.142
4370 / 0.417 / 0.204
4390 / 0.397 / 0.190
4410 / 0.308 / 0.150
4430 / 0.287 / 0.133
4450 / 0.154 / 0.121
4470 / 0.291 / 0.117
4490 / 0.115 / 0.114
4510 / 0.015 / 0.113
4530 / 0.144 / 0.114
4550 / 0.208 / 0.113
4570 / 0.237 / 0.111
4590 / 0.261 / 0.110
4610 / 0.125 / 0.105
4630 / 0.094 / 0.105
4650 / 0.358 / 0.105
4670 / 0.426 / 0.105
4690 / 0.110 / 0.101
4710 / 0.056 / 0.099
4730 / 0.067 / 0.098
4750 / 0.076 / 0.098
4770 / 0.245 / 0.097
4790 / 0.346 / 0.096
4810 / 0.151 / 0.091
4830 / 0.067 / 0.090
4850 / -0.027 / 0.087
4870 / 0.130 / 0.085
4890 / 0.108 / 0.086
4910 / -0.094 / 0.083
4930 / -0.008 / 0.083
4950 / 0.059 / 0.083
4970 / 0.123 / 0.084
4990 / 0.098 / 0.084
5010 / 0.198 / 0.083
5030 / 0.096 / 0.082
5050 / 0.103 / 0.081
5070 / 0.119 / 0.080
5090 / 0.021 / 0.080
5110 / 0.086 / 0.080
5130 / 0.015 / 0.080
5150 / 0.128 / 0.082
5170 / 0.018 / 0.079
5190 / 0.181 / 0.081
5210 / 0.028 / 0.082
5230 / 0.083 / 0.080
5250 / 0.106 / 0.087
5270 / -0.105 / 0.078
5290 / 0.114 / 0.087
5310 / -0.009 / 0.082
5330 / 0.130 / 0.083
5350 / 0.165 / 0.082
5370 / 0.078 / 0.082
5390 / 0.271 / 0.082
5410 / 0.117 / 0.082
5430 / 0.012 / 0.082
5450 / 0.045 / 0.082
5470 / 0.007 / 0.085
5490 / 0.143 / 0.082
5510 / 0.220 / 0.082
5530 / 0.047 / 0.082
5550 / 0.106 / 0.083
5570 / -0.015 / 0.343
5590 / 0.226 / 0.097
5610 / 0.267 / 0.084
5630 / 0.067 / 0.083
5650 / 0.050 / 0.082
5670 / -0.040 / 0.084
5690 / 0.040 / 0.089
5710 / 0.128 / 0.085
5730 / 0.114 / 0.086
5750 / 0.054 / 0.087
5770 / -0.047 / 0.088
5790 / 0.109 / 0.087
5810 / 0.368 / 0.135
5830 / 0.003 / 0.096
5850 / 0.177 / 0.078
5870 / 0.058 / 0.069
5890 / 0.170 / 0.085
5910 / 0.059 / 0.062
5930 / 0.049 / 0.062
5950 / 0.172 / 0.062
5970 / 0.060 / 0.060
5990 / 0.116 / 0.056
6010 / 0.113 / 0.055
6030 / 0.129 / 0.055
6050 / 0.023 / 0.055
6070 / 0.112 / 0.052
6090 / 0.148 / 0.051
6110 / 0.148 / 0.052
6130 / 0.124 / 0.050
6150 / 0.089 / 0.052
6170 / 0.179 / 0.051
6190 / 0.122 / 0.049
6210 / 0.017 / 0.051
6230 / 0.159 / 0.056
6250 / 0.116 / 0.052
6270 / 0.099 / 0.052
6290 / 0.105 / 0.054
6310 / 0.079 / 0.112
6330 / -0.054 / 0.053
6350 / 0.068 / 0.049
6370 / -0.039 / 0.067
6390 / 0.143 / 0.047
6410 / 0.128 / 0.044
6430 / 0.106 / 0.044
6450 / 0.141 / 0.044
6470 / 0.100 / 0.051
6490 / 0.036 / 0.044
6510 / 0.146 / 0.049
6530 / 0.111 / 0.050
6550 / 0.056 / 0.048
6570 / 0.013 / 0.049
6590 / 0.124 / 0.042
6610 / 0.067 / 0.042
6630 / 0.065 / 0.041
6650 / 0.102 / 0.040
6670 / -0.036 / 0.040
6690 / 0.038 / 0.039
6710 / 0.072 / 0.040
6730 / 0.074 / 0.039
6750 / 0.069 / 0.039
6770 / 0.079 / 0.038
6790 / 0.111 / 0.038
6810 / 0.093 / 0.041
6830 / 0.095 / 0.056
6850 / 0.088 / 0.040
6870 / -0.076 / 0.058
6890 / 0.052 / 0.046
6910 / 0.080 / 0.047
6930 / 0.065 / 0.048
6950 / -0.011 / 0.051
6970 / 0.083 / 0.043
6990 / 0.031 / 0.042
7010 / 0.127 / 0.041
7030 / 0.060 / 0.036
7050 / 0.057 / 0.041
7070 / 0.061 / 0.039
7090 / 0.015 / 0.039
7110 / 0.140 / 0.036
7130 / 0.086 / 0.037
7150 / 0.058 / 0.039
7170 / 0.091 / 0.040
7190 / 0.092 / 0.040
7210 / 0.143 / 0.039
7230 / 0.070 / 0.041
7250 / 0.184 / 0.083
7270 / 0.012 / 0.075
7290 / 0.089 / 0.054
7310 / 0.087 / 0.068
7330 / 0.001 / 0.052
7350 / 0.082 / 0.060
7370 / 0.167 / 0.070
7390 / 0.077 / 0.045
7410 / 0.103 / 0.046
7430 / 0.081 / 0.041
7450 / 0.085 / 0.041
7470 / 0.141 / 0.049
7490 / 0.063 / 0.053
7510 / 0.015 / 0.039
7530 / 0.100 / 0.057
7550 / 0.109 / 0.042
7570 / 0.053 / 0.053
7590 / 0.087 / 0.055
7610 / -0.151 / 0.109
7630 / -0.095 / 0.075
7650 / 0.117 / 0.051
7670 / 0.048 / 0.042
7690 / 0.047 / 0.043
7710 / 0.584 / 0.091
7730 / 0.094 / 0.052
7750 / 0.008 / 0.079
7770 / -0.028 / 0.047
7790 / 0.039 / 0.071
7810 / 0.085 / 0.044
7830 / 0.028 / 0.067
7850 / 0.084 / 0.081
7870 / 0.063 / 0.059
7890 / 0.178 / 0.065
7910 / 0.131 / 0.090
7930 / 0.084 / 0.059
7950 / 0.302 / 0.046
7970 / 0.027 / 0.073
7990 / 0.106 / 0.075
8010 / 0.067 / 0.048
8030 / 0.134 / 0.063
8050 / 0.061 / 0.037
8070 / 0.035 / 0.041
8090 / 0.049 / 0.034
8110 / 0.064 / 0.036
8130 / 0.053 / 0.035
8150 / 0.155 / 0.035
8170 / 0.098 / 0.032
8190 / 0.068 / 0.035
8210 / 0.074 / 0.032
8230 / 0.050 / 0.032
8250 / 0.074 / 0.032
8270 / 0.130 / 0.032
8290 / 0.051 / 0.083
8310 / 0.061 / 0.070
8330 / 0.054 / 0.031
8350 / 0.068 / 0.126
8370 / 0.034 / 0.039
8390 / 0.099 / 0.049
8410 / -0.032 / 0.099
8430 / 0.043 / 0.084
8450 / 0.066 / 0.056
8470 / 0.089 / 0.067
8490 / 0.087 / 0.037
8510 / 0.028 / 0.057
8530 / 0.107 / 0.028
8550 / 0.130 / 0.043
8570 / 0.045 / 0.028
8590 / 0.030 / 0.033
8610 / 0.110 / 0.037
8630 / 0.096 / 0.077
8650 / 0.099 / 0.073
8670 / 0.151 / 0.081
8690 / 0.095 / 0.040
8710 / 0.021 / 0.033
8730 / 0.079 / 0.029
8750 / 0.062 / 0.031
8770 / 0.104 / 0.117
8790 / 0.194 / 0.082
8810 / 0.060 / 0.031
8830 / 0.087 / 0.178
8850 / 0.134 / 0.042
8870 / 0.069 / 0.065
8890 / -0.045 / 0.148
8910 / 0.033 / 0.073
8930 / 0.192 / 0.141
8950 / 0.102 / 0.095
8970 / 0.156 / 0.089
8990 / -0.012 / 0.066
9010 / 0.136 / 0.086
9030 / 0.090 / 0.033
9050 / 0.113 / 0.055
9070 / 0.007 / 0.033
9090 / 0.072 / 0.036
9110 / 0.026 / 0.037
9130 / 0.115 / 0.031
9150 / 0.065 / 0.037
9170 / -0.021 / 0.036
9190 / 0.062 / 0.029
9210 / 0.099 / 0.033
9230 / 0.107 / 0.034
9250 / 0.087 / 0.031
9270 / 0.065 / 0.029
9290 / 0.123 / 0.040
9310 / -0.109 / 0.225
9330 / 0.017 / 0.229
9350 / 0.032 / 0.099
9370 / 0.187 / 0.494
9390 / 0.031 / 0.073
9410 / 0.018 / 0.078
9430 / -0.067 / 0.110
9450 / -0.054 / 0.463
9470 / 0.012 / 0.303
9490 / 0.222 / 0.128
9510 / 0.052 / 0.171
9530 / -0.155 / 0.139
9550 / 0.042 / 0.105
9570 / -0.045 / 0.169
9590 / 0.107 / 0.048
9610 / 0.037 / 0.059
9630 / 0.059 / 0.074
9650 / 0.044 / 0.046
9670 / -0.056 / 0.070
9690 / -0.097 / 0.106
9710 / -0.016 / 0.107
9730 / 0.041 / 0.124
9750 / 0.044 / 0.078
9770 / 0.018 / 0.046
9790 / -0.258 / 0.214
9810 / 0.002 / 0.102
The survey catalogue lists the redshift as 1.066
